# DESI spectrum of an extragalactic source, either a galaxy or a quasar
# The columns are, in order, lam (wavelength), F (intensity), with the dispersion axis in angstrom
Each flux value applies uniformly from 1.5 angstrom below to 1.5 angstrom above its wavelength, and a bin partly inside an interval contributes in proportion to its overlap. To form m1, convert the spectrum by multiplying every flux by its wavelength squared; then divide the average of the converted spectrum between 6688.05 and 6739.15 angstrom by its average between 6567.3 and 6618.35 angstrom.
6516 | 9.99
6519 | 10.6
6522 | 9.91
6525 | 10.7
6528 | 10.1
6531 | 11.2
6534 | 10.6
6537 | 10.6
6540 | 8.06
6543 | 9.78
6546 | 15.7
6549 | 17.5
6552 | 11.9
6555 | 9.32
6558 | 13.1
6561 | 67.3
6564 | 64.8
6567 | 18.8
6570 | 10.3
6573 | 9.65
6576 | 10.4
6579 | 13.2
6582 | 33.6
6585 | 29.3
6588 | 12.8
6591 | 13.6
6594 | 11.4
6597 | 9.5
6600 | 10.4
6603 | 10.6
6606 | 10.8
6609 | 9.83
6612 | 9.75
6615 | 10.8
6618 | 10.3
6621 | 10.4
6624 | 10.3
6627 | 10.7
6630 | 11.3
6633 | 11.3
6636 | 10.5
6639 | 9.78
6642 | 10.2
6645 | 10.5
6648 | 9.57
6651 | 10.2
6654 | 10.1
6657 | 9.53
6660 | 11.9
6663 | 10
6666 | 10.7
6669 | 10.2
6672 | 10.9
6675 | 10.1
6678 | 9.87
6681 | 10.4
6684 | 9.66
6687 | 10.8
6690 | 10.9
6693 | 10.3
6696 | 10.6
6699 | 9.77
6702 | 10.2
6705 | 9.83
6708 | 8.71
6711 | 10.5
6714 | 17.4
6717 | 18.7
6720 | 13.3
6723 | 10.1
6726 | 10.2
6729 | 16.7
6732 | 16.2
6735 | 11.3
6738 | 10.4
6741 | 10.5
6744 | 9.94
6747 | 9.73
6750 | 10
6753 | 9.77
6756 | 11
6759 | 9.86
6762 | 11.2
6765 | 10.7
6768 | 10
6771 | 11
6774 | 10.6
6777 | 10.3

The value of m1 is 0.93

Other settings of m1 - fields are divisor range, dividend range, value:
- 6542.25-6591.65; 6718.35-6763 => 0.56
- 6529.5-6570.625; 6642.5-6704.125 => 0.53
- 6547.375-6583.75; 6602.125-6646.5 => 0.46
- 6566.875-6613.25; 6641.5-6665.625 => 0.76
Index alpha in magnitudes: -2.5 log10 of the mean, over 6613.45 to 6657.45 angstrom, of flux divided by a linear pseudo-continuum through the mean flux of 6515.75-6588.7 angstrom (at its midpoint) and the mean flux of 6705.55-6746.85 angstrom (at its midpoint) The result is 0.41 mag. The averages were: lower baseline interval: 17.8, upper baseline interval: 12.5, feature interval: 10.4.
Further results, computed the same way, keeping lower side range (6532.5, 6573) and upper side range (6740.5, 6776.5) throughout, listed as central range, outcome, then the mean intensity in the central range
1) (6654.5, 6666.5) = 0.39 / 10.5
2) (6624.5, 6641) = 0.46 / 10.7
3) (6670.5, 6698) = 0.32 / 10.4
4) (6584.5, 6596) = 0.20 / 15.4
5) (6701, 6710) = 0.32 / 9.6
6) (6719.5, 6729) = 0.01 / 11.8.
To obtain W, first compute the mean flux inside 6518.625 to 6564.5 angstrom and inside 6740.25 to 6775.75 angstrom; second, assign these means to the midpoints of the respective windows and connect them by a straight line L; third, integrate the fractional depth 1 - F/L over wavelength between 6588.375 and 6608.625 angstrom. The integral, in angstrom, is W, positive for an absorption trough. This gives 5.81 angstrom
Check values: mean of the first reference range 17.4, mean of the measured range 11.1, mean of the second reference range 10.4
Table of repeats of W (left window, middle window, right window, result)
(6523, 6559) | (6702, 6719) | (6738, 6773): -3.5 angstrom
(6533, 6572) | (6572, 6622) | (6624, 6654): 6.9 angstrom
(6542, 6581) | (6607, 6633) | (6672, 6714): 9.3 angstrom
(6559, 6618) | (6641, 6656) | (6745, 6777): 5.5 angstrom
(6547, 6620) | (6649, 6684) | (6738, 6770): 9.5 angstrom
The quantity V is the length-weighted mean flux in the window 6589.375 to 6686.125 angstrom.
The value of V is 10.5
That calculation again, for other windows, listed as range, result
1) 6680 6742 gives 11.8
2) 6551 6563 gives 27.6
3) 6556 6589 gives 25.7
